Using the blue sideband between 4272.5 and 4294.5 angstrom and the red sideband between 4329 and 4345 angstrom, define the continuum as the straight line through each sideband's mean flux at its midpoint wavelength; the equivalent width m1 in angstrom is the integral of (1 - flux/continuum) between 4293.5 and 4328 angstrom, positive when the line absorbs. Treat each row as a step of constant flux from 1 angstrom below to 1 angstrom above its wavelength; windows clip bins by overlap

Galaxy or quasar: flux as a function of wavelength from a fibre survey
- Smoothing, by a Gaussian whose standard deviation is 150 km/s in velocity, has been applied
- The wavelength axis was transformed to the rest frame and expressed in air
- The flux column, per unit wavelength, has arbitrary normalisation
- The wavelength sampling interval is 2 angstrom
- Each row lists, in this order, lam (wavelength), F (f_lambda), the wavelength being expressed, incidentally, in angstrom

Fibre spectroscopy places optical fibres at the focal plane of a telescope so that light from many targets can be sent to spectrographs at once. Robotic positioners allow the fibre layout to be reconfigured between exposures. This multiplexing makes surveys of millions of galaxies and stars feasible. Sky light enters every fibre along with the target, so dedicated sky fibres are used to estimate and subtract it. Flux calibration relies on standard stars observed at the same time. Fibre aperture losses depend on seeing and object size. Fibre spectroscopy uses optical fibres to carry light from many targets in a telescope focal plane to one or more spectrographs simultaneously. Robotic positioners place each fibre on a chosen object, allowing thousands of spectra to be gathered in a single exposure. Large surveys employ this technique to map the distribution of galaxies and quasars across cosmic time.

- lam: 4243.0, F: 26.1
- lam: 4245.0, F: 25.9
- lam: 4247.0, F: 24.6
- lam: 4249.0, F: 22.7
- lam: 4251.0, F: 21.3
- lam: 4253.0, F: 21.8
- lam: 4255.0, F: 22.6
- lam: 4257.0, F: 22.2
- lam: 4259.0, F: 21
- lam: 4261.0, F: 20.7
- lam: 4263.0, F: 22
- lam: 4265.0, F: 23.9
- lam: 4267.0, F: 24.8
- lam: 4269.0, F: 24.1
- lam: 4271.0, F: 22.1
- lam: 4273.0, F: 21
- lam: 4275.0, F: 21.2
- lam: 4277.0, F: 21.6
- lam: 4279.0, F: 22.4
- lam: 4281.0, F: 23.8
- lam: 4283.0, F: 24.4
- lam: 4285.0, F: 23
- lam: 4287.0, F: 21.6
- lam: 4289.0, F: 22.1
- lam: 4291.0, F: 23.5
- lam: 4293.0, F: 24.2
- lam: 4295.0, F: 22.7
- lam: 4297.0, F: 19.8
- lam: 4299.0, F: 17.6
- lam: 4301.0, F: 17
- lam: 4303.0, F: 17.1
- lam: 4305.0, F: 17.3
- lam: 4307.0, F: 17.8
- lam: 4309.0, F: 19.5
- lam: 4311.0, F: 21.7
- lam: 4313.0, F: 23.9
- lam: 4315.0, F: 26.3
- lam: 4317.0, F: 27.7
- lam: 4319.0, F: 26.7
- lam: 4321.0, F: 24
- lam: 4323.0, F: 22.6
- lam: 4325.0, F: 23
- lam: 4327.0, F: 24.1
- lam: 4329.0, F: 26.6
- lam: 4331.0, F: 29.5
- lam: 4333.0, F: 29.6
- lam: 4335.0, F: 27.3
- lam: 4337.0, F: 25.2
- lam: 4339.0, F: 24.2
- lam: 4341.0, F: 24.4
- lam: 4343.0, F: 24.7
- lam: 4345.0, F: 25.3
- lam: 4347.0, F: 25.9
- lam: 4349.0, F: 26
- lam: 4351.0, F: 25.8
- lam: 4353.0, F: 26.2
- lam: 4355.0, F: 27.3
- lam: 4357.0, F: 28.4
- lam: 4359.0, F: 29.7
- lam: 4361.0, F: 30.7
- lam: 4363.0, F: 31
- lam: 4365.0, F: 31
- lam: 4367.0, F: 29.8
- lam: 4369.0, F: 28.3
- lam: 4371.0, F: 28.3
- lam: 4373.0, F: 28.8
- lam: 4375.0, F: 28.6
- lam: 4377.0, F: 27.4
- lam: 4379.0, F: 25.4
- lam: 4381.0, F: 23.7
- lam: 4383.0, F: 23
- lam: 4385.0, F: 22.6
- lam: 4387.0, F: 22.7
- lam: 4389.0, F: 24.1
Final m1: 4.0 angstrom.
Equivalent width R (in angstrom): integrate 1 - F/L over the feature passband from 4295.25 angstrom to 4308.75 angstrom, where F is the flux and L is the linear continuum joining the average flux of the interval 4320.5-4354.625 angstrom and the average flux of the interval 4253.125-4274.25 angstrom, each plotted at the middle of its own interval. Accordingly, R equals 3.3 angstrom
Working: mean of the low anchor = 22.4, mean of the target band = 18.1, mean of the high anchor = 25.6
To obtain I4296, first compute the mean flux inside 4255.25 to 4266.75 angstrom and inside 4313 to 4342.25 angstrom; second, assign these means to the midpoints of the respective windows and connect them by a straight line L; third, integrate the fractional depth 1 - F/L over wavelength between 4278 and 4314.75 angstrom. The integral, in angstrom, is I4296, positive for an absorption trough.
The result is 4.3 angstrom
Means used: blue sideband 22.2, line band 21.2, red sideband 25.7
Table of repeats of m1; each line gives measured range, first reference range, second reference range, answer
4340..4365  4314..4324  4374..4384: -1.7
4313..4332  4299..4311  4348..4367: -3.6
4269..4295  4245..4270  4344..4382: 1.4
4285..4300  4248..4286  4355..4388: 1.2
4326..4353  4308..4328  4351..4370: 0.4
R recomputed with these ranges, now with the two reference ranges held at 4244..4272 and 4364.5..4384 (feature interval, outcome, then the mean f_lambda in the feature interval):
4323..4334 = -0.3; 26.2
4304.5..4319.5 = 1.4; 22.7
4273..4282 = 0.6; 22.1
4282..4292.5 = 0.4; 23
